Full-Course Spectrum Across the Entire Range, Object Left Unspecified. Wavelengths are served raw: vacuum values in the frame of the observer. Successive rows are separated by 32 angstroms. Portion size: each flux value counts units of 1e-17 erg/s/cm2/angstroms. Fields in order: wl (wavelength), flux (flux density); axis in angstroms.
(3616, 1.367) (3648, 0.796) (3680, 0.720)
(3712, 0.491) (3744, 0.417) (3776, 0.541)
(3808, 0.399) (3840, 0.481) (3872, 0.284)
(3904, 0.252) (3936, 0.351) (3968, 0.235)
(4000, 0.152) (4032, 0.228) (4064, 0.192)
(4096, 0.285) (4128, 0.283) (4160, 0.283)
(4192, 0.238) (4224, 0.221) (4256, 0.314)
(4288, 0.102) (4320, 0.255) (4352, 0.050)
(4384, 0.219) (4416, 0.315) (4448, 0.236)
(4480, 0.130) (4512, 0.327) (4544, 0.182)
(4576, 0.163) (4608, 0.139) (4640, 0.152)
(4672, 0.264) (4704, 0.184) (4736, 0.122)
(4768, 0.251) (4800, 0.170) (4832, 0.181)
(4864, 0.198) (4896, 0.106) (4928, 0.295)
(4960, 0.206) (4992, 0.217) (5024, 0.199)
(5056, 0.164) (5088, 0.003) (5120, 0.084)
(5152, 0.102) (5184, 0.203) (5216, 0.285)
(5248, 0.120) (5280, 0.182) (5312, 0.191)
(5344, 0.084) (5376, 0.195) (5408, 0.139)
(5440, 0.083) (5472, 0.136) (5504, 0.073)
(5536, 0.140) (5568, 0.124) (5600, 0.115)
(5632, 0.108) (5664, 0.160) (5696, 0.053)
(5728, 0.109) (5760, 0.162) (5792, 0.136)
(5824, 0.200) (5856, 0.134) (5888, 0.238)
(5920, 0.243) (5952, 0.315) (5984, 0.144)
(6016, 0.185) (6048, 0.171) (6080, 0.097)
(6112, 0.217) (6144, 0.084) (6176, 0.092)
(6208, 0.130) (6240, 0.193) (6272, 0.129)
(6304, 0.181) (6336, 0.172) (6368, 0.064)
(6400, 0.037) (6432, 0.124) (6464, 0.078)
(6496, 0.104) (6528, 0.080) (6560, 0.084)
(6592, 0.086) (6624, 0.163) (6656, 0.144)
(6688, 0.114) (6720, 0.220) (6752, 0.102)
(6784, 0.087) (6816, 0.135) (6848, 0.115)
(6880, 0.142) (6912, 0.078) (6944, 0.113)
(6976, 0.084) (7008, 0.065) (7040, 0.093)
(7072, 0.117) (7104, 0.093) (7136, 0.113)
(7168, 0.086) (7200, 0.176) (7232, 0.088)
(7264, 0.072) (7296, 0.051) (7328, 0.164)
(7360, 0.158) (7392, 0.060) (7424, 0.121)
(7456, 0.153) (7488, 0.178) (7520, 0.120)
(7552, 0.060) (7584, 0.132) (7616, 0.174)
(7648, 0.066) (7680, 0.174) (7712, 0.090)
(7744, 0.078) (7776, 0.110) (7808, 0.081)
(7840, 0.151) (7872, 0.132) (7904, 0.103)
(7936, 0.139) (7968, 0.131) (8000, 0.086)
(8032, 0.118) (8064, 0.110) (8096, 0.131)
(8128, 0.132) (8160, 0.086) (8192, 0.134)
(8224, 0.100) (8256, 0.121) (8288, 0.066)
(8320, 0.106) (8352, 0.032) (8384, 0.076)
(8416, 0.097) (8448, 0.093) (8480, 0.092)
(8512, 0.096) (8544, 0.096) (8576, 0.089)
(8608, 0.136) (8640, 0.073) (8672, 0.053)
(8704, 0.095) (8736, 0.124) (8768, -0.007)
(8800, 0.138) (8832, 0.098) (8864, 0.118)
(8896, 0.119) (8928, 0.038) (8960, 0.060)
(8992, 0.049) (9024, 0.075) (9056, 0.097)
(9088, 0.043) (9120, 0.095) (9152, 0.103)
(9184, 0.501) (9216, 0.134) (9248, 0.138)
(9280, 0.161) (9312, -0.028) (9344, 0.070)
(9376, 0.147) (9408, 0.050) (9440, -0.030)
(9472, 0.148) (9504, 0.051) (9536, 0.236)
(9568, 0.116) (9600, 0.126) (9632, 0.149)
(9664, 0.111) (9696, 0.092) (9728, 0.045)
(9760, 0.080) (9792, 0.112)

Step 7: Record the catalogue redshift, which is 1.46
